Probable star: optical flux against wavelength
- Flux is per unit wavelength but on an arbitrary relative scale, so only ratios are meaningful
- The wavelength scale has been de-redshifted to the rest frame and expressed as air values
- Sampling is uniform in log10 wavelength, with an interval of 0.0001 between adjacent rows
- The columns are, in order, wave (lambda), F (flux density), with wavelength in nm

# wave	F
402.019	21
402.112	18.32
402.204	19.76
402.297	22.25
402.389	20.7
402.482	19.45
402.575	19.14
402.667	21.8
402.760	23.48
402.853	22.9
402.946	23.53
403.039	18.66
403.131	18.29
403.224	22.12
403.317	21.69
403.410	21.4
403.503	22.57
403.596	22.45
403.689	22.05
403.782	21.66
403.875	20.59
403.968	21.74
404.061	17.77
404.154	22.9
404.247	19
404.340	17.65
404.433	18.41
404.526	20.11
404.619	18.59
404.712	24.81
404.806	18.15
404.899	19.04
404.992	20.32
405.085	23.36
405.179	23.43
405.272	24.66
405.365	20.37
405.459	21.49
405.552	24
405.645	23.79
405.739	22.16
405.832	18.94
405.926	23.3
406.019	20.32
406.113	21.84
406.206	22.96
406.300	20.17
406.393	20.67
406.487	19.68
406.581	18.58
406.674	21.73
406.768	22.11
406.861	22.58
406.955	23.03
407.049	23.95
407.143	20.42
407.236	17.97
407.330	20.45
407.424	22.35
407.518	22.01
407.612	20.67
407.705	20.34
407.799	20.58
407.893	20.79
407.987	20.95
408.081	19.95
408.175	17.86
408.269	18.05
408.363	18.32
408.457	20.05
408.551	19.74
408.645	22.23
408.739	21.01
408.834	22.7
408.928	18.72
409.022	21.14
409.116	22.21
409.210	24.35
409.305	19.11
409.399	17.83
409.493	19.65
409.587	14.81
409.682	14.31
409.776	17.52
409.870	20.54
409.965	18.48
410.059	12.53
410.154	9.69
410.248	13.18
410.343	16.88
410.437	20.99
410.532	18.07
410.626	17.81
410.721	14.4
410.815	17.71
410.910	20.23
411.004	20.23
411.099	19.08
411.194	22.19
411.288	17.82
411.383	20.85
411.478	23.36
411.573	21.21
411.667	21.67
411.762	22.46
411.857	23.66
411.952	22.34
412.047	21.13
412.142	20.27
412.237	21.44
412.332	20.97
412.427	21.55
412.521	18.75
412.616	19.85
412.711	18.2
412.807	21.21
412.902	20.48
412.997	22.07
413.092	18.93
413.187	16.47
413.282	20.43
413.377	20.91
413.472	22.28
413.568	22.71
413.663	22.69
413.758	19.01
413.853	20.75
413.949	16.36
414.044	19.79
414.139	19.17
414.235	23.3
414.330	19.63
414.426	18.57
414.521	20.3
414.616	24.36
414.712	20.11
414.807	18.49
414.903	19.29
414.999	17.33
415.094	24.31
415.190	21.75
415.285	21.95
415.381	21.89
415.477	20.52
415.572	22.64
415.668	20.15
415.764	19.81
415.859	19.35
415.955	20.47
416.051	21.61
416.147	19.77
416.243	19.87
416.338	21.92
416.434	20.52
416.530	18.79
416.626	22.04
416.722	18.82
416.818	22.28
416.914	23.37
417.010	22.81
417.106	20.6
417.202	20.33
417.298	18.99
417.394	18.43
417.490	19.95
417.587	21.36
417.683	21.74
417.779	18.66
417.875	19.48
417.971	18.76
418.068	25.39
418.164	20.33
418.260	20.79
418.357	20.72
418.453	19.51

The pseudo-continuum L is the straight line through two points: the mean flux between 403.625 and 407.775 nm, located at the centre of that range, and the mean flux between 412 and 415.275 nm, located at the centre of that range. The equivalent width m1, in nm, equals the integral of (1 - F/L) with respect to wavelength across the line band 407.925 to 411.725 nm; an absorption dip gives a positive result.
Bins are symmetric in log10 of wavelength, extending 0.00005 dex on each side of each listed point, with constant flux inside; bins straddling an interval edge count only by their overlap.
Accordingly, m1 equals 0.33 nm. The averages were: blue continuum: 21.1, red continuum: 20.4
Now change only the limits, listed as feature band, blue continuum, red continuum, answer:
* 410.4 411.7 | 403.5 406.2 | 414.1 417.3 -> 0.081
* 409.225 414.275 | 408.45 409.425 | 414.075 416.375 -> 0.338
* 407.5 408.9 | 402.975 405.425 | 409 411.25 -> -0.101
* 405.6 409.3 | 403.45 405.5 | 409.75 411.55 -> -0.271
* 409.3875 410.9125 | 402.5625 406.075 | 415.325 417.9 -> 0.315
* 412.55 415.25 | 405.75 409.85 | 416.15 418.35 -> 0.034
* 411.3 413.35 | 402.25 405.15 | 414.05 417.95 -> -0.009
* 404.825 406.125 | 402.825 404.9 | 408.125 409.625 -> -0.089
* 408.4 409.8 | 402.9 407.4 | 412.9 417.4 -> 0.081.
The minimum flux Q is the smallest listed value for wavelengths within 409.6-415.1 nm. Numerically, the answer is 9.69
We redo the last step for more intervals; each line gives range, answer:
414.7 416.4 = 17.33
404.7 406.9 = 18.15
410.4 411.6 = 14.4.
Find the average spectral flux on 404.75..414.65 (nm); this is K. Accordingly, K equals 20.2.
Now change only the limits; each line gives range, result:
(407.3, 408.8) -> 20.3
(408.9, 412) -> 18.9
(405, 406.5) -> 22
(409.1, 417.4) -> 19.9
